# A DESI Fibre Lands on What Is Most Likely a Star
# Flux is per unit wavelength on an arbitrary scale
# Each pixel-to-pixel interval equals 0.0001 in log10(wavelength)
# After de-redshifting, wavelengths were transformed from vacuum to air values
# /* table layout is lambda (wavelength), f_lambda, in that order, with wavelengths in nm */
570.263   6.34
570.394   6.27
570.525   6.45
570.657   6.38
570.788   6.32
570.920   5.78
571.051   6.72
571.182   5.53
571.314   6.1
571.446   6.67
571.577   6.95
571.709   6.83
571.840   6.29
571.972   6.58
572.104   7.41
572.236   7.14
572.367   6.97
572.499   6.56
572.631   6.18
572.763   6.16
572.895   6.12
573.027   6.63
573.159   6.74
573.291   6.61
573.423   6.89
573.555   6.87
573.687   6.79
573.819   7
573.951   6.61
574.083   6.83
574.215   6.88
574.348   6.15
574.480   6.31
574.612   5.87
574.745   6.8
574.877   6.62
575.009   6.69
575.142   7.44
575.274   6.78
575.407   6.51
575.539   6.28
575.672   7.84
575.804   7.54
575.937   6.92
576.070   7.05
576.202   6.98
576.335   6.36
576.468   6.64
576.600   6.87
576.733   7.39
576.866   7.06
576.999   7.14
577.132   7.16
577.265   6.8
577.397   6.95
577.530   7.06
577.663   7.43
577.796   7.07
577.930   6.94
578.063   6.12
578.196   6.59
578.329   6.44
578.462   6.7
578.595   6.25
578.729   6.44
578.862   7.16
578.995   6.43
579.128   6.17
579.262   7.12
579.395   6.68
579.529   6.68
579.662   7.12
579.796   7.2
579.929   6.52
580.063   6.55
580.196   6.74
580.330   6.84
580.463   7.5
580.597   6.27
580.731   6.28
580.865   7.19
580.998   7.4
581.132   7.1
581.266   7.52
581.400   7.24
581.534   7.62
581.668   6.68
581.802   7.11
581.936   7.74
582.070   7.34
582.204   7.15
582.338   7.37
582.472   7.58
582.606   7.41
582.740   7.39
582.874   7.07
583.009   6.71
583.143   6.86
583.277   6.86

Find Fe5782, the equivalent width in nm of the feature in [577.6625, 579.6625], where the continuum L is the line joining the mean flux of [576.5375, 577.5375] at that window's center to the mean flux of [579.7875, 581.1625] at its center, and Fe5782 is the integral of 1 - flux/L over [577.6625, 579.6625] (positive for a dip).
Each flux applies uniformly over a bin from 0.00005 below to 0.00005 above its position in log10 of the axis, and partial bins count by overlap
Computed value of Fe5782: 0.08 nm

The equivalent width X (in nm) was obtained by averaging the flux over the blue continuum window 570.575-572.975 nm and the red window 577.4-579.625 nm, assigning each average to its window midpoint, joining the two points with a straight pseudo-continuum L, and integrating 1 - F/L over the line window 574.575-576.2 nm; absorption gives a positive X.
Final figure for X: -0.07 nm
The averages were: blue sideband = 6.48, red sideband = 6.72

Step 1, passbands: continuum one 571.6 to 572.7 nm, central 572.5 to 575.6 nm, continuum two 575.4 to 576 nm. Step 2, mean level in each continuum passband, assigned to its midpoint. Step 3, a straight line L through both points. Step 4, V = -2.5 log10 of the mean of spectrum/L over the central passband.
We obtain 0.05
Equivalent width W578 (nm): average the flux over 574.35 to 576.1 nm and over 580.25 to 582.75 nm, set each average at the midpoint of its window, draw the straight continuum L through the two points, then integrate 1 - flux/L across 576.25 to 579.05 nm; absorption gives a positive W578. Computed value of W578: 0.05 nm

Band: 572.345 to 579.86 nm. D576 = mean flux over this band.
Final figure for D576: 6.76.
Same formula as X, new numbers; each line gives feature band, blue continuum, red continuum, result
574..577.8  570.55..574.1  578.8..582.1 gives -0.07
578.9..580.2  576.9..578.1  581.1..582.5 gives 0.07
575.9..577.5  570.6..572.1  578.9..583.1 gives -0.05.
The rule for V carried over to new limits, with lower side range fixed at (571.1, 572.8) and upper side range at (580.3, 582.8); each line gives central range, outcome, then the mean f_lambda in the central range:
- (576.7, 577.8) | -0.03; 7.11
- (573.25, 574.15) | -0.02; 6.81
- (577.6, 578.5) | 0.03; 6.75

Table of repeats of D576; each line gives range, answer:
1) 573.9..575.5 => 6.62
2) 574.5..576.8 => 6.85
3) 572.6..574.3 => 6.64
